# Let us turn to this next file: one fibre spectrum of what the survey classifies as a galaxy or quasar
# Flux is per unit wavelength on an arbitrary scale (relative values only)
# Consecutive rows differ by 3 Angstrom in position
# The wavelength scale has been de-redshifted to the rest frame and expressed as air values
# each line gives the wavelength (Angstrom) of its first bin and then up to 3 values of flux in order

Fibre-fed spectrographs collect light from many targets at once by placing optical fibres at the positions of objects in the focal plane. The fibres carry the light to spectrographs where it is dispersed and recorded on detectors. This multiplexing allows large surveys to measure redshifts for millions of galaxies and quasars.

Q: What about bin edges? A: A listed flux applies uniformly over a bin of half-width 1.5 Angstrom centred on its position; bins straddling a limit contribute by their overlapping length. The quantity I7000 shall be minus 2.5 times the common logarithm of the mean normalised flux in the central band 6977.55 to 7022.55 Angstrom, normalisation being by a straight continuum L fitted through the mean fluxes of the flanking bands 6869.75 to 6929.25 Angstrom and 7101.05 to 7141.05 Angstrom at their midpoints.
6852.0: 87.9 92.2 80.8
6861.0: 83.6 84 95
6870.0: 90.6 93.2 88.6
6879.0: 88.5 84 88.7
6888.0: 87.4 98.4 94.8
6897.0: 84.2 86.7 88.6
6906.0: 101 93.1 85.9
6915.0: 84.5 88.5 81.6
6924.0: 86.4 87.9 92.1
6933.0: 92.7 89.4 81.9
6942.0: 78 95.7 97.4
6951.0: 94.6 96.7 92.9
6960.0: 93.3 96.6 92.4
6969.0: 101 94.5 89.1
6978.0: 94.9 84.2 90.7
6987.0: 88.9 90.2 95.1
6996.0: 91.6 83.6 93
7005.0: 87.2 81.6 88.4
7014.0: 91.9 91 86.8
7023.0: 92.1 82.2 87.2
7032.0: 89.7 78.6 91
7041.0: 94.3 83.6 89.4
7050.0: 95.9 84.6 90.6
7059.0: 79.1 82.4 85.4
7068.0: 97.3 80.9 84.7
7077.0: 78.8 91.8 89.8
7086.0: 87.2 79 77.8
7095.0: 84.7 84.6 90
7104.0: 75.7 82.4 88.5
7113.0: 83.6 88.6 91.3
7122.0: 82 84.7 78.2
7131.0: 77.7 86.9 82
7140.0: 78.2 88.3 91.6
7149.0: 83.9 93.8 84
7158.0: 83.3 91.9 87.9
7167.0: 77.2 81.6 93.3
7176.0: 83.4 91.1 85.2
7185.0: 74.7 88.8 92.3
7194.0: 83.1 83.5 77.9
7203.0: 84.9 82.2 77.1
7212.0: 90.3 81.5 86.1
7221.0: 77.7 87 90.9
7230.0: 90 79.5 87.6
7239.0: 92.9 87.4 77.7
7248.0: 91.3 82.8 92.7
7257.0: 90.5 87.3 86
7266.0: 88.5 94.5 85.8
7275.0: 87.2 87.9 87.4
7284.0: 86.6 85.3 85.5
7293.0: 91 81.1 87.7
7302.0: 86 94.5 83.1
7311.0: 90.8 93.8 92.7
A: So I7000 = -0.033 mag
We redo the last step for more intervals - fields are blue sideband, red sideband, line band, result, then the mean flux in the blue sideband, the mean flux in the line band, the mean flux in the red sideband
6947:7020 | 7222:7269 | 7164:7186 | 0.06 mag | 91.6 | 84.3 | 87.6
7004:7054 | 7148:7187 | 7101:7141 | 0.04 mag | 88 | 83.4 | 85.5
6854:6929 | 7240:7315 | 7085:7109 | 0.07 mag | 88.7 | 82.7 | 87.7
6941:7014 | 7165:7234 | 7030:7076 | 0.02 mag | 91.4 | 87.1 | 84.4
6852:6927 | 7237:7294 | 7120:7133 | 0.09 mag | 88.7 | 81.3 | 87.8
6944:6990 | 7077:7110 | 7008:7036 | 0.03 mag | 93.4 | 87.4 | 84.2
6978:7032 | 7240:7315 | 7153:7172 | 0.04 mag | 88.8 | 84.8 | 87.7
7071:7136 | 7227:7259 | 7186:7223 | 0.04 mag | 84.1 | 83.7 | 87.4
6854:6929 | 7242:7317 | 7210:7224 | 0.05 mag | 88.7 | 84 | 87.8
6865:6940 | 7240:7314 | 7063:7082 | 0.03 mag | 89.4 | 86.5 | 87.6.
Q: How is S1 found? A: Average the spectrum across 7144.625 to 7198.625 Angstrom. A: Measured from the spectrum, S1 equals 86.1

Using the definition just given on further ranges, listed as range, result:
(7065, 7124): 85.2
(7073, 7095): 84.2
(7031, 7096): 86.2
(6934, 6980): 92.5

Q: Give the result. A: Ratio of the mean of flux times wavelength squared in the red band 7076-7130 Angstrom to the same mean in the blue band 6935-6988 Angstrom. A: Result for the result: 1.0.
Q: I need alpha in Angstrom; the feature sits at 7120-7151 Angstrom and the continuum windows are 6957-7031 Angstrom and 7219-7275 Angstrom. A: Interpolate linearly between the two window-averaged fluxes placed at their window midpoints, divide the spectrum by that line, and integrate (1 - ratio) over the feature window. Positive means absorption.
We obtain 1.7 Angstrom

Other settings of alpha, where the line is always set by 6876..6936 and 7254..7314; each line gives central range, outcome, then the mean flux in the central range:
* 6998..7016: 0.2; 87.8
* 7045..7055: -0.1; 89.7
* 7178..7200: 0.9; 84.9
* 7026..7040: 0.4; 86.4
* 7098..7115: 0.8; 84.2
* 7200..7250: 1.8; 85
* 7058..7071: 0.4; 85.7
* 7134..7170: 1.2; 85.5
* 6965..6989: -0.8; 91.9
